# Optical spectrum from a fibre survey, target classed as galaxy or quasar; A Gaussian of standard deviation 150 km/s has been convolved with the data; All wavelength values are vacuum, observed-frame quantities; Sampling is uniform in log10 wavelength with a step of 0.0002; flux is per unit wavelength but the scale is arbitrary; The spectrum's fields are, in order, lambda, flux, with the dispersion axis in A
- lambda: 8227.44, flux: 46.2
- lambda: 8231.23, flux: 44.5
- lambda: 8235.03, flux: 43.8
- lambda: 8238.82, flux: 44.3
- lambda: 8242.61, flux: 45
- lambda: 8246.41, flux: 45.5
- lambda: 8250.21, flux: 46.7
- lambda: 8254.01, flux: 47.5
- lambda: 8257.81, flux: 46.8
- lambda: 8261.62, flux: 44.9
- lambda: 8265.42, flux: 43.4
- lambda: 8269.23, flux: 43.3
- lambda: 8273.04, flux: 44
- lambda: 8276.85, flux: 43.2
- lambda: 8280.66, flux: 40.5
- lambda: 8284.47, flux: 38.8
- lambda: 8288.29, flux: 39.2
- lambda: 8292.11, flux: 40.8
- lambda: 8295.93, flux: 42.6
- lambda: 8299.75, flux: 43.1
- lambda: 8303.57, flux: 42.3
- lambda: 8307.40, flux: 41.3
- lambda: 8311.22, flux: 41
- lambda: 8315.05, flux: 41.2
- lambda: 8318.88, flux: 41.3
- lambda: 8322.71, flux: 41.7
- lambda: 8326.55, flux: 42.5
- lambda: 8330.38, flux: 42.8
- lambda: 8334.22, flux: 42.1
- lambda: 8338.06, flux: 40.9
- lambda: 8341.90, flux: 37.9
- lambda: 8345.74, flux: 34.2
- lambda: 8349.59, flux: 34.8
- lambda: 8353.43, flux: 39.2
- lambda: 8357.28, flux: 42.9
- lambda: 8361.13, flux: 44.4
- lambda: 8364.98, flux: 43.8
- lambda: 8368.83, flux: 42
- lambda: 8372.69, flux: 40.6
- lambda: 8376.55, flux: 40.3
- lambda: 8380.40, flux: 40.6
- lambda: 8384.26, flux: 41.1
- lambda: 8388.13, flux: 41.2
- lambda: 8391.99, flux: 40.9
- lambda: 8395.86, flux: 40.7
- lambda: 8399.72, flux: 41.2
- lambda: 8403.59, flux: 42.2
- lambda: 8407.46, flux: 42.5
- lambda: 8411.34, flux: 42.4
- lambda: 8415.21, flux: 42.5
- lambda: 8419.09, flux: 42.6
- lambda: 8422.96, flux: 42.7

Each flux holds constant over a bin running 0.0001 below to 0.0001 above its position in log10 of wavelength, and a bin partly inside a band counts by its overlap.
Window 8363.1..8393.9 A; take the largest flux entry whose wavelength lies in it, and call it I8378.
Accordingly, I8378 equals 43.8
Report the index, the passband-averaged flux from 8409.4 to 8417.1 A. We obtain 42.5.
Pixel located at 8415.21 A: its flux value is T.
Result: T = 42.5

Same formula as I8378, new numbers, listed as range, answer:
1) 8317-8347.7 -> 42.8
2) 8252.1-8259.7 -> 47.5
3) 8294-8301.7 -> 43.1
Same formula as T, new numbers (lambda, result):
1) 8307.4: 41.3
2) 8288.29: 39.2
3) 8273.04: 44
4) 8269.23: 43.3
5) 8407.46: 42.5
